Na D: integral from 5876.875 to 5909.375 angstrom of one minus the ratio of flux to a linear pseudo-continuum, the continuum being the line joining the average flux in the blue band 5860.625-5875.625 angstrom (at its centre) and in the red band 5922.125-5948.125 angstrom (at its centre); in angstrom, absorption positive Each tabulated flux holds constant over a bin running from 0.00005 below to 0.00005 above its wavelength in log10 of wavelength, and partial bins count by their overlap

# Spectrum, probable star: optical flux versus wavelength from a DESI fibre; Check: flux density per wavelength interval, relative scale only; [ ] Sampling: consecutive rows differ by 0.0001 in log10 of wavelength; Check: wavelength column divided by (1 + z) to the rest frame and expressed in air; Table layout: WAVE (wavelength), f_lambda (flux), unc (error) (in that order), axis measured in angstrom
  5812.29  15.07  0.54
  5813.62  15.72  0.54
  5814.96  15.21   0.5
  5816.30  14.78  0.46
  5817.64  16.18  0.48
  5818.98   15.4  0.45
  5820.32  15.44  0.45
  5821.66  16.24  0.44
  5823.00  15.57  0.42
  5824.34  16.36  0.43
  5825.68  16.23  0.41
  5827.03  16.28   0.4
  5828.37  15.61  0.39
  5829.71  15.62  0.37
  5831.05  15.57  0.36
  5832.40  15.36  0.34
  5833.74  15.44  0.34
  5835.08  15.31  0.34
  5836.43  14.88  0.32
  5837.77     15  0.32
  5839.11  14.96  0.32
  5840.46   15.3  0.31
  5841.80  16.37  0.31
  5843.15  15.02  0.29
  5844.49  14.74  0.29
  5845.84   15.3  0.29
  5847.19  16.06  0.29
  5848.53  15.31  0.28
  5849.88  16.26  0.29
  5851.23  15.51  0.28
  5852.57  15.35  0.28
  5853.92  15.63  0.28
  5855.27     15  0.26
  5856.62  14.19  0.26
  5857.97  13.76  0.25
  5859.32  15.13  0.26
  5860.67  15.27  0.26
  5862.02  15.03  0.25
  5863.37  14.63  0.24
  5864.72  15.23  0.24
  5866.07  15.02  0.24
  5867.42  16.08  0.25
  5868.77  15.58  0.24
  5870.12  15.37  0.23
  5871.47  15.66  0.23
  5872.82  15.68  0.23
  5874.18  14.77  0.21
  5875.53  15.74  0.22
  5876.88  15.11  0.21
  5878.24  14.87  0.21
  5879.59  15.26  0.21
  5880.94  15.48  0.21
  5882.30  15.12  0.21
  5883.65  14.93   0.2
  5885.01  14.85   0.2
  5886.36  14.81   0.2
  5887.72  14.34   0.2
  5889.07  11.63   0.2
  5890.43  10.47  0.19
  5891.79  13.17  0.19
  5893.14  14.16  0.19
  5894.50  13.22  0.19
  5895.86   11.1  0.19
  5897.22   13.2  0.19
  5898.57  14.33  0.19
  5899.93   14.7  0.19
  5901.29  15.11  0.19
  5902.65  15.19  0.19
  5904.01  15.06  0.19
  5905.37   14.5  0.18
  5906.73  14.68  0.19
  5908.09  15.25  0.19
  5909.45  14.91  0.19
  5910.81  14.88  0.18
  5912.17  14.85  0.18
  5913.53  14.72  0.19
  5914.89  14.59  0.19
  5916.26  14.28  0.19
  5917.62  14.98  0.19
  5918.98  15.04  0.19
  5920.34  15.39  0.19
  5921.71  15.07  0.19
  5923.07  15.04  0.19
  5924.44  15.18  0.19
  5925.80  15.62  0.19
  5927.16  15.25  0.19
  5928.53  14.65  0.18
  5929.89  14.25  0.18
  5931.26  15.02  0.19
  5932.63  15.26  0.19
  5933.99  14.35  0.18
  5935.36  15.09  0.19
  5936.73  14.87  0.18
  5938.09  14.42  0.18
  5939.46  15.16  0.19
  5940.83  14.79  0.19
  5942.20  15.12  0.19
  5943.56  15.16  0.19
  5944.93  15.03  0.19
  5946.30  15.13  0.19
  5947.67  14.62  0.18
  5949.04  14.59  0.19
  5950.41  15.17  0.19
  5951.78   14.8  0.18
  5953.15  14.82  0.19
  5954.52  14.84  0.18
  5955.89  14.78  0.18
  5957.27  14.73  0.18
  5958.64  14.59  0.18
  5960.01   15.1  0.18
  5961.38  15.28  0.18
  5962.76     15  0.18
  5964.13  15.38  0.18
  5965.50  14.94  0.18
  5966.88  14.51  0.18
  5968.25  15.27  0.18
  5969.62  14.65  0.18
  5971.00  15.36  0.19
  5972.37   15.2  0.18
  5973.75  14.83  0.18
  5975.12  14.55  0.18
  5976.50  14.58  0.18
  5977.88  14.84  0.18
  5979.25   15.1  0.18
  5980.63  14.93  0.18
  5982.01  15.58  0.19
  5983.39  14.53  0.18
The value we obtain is 2.2 angstrom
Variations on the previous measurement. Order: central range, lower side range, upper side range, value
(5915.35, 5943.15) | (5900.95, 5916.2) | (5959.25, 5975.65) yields -0.06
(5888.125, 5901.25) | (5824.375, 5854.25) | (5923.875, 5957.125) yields 1.87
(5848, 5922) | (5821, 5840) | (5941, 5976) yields 2.91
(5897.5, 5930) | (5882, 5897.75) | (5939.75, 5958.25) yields -2.10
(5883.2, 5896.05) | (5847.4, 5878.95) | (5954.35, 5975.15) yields 1.56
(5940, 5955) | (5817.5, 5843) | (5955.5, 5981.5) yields 0.11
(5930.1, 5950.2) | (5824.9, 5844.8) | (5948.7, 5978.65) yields 0.16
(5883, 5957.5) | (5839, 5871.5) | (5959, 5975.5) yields 2.71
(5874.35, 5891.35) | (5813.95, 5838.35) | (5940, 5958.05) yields 0.99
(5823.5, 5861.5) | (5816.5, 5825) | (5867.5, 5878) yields 0.64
